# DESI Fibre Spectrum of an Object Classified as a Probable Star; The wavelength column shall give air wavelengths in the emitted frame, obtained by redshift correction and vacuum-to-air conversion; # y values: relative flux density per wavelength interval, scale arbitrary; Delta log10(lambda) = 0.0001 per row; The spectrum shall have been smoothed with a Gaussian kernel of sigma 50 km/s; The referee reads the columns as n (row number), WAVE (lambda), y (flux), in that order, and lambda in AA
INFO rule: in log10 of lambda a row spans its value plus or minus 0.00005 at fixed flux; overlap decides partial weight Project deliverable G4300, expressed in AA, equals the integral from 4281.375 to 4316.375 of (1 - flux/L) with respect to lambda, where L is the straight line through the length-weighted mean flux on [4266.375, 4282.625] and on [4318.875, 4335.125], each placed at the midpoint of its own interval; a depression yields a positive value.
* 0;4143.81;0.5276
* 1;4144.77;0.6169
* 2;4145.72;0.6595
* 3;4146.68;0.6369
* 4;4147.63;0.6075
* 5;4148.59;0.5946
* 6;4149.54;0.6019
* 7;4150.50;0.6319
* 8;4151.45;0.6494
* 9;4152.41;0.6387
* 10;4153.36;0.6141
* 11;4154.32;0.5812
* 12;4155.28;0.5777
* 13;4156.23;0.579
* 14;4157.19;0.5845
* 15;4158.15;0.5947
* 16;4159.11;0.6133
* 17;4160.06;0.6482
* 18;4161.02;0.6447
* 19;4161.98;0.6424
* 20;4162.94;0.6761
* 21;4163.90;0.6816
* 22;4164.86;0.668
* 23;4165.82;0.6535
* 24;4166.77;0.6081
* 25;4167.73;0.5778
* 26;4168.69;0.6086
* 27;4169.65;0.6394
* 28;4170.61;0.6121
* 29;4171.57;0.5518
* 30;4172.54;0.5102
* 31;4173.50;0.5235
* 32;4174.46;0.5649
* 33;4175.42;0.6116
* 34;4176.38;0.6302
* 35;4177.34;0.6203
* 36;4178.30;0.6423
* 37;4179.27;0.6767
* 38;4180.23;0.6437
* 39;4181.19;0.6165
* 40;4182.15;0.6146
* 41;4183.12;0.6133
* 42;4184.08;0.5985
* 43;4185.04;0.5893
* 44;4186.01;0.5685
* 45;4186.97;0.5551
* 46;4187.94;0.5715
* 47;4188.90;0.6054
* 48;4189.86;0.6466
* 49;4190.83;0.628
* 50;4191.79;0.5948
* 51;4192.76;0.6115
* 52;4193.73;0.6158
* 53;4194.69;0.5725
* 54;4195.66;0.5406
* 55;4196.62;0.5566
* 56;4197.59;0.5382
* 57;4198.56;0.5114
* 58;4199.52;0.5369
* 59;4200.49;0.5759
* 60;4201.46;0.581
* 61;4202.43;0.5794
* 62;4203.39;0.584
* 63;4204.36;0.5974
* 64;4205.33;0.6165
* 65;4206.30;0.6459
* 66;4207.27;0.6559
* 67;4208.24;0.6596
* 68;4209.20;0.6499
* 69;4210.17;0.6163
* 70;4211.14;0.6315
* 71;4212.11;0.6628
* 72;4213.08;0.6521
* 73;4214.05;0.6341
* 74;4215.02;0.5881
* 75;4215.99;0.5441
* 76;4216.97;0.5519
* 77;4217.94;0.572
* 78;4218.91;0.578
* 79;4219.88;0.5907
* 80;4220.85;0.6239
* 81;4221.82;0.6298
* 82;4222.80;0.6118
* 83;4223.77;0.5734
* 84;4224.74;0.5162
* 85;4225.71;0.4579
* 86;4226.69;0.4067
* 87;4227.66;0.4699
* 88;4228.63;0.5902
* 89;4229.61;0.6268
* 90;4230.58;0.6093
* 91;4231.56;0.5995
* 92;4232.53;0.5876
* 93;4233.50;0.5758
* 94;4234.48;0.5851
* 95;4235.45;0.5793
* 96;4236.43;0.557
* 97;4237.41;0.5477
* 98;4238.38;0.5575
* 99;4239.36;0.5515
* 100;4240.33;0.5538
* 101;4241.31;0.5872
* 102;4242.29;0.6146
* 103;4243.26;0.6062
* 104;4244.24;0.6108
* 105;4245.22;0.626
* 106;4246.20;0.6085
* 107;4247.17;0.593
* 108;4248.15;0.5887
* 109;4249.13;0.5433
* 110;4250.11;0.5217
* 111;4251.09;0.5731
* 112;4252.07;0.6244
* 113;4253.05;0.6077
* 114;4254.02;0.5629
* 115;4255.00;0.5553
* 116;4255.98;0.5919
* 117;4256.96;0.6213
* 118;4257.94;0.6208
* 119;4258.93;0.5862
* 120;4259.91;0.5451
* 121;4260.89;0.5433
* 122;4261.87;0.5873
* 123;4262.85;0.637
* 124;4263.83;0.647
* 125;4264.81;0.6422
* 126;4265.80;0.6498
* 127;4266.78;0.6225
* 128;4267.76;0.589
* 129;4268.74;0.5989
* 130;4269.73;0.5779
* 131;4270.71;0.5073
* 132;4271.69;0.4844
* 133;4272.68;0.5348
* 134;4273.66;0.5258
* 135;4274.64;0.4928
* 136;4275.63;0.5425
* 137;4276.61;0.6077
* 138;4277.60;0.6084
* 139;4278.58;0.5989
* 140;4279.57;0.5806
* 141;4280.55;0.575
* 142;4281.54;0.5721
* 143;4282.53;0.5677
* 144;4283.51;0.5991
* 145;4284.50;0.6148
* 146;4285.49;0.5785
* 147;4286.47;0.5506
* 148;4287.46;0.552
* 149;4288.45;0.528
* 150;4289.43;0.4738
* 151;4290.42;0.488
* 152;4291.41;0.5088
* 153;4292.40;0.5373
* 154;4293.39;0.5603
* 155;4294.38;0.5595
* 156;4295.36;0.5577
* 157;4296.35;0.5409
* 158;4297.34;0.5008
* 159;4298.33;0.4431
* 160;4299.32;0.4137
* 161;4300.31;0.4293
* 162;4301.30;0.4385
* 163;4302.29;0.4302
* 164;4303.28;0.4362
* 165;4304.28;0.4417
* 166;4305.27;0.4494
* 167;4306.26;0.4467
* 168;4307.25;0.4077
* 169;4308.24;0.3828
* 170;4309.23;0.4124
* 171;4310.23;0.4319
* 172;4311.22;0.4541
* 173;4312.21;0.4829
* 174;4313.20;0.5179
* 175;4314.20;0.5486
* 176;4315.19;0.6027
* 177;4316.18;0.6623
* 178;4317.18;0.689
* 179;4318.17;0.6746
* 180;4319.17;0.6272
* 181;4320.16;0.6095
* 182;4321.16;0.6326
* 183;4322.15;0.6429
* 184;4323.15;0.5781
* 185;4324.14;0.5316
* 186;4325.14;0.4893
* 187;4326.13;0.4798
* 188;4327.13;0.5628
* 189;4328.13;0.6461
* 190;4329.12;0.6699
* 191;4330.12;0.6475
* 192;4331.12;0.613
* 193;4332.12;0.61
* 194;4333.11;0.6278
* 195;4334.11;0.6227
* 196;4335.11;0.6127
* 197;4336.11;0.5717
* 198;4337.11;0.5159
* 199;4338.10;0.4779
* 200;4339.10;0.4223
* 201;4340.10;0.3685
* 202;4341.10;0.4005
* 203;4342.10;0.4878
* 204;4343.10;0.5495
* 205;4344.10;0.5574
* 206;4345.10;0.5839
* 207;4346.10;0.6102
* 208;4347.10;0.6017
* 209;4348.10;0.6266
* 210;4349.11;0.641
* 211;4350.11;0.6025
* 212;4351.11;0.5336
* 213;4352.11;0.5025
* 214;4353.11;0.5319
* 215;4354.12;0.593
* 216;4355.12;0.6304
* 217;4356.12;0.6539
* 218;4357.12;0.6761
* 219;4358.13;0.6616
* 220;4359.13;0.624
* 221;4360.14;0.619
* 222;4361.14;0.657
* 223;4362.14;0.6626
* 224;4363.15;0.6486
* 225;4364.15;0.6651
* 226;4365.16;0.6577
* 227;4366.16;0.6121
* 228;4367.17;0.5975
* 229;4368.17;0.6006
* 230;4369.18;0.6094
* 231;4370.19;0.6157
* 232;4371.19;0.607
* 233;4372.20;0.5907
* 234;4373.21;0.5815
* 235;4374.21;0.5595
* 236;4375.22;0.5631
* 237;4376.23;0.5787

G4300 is 4.7 AA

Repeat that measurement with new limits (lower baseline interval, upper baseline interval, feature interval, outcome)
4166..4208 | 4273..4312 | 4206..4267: -3.9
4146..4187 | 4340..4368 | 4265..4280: 0.8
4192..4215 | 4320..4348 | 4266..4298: 1.3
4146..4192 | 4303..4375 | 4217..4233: 0.9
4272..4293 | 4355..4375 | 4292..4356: 5.5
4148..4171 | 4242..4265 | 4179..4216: 0.5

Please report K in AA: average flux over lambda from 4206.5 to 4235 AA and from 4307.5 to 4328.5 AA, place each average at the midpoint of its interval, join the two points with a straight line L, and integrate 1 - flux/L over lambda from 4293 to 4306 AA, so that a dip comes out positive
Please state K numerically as 2.0 AA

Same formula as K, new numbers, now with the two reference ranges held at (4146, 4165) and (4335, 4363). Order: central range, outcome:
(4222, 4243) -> 1.42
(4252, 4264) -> 0.06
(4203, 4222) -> -0.20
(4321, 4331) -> -0.18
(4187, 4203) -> 0.88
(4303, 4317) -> 2.38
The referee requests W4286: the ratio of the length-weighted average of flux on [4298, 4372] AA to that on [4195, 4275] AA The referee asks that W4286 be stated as 0.96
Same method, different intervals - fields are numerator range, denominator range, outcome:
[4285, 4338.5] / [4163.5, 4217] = 0.89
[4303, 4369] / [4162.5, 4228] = 0.95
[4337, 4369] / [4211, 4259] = 1.00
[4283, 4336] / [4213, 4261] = 0.93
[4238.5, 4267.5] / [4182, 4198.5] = 1.01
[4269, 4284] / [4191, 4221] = 0.94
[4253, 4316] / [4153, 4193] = 0.88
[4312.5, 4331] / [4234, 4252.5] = 1.03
